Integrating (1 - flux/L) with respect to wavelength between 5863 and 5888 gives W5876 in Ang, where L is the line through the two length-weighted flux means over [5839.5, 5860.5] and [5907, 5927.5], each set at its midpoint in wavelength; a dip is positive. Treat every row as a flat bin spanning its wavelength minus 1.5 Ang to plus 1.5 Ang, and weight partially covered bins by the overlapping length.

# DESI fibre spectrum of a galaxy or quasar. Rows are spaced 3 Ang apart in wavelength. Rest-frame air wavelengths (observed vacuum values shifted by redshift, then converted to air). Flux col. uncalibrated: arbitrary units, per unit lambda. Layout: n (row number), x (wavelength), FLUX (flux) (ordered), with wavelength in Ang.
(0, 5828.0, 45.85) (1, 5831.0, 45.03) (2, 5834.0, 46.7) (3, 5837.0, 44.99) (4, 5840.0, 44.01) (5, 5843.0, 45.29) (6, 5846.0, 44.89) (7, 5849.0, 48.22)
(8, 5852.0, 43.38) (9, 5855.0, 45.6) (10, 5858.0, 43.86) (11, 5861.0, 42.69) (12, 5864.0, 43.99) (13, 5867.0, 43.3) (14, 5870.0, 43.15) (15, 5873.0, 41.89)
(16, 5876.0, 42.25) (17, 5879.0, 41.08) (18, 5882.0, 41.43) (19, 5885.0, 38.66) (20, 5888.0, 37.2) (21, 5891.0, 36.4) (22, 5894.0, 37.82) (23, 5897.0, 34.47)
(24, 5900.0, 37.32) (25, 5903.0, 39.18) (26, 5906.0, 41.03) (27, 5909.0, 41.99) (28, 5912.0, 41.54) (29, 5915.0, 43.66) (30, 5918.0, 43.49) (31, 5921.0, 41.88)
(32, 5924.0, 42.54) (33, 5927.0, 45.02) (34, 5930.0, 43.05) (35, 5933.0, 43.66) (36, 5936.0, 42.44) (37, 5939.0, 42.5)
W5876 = 1.4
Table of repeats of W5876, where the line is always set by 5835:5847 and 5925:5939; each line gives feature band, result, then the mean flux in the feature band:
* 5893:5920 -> 2.3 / 40.1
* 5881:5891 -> 1.3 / 38.6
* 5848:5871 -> 0.2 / 44.2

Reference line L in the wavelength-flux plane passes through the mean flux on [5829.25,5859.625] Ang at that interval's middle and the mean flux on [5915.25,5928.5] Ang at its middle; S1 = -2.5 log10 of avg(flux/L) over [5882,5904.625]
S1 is 0.17 mag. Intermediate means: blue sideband 45.2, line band 37.6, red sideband 43.3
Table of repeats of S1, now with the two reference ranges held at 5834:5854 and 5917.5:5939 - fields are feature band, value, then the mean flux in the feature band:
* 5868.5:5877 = 0.05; 42.4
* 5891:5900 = 0.20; 36.4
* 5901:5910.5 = 0.08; 40.6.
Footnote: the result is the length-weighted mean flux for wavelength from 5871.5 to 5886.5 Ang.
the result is 41.1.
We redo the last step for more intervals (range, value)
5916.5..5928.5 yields 43.2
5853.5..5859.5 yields 44.7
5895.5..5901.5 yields 35.9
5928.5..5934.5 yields 43.4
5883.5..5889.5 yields 37.9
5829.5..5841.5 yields 45.2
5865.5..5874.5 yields 42.8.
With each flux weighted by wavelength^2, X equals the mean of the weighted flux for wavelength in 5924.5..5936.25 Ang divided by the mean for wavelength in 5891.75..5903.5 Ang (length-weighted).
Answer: 1.19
